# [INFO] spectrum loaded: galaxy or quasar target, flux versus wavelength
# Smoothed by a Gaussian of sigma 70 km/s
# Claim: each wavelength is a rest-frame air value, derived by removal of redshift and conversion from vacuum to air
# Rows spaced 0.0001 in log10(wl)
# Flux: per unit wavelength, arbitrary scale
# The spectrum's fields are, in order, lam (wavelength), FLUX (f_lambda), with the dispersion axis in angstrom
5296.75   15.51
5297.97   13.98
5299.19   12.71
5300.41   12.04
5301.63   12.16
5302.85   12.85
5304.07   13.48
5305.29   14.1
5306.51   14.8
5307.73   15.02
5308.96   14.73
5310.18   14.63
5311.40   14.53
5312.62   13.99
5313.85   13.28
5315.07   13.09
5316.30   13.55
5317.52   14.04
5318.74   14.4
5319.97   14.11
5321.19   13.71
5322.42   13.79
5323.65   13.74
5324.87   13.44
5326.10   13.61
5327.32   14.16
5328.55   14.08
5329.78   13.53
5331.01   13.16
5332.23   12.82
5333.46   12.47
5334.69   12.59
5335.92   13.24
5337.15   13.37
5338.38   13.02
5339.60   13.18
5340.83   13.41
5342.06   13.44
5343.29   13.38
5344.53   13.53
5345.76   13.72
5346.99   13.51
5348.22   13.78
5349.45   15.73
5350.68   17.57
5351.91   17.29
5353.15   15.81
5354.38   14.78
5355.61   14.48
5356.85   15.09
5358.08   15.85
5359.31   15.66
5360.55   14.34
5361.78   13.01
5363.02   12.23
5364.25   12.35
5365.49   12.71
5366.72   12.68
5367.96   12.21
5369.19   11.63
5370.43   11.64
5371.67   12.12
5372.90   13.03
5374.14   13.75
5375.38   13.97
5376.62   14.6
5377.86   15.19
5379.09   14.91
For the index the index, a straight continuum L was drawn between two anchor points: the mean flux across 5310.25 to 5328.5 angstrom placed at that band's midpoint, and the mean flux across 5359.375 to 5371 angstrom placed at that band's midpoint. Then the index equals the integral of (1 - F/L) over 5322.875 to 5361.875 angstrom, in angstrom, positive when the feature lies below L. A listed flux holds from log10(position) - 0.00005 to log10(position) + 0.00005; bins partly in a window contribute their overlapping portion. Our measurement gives -2.53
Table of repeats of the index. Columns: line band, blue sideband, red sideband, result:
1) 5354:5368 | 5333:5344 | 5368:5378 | -0.8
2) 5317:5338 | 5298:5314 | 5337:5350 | 0.2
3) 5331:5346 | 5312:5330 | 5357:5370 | 0.5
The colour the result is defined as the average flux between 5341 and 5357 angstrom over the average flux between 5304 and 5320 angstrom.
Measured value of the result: 1.0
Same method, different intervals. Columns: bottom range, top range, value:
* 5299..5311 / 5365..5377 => 0.93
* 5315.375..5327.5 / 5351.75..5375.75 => 0.99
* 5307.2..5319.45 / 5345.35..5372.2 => 0.99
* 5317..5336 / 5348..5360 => 1.15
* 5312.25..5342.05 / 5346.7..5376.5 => 1.04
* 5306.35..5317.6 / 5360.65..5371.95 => 0.88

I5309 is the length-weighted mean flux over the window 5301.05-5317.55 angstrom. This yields 13.9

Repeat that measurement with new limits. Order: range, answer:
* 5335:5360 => 14.5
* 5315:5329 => 13.8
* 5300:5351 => 13.7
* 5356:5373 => 13.2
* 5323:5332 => 13.6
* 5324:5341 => 13.3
